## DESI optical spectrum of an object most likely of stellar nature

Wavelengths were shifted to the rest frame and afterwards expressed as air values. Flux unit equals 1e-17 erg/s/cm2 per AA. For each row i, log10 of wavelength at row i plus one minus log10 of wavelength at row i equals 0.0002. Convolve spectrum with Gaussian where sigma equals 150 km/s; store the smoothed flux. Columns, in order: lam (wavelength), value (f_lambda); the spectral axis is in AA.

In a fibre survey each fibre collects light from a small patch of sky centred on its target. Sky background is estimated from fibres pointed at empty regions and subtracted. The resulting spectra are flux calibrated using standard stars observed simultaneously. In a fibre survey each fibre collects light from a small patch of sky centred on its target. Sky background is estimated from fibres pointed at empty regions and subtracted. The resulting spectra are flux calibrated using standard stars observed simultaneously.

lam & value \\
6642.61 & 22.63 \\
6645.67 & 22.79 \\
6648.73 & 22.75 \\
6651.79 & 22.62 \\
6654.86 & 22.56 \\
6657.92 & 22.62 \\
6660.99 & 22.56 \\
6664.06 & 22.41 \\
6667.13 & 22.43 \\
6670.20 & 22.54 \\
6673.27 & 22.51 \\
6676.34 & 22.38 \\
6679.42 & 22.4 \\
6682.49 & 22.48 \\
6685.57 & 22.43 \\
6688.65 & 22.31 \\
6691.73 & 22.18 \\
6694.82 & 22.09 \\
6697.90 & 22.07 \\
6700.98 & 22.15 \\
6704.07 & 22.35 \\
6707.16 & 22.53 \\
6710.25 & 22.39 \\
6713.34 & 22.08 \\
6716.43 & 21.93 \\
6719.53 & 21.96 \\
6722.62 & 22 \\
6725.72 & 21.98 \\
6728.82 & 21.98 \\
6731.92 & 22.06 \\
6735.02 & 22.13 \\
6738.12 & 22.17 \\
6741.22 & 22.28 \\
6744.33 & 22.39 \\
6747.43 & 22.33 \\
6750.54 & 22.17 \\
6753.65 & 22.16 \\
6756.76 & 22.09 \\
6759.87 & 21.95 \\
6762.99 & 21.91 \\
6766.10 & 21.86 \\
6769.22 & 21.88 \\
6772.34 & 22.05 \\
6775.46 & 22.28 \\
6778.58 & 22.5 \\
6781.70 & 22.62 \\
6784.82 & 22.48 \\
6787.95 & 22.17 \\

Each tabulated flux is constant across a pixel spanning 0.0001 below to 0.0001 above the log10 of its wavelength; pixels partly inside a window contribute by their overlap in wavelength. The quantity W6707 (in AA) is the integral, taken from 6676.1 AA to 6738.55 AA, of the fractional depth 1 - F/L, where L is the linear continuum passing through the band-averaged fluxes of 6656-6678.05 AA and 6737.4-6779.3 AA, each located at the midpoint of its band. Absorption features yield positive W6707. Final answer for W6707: 0.4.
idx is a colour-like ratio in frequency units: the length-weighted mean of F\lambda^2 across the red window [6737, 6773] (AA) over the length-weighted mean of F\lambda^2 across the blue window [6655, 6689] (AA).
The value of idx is 1.01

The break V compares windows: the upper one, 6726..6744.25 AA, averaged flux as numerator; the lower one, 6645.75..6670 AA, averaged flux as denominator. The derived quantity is 0.98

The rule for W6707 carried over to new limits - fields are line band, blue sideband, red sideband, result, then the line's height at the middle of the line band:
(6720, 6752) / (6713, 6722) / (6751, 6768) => -0.2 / 22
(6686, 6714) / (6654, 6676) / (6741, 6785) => 0.2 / 22.4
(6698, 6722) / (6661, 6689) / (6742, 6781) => 0.2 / 22.3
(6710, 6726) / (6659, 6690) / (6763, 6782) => 0.2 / 22.3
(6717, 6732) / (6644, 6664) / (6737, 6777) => 0.2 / 22.3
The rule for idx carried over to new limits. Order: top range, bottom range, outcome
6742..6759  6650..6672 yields 1.01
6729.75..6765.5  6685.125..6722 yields 1.01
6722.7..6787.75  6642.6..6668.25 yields 1.01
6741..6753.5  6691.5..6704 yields 1.02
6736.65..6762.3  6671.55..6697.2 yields 1.01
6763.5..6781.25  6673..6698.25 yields 1.02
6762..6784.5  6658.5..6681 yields 1.02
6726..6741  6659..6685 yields 1.00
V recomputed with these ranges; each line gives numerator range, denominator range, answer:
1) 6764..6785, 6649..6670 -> 0.99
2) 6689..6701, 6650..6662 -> 0.98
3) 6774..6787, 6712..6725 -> 1.02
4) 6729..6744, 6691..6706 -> 1.00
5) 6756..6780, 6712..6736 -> 1.00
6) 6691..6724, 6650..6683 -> 0.98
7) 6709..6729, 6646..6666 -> 0.98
